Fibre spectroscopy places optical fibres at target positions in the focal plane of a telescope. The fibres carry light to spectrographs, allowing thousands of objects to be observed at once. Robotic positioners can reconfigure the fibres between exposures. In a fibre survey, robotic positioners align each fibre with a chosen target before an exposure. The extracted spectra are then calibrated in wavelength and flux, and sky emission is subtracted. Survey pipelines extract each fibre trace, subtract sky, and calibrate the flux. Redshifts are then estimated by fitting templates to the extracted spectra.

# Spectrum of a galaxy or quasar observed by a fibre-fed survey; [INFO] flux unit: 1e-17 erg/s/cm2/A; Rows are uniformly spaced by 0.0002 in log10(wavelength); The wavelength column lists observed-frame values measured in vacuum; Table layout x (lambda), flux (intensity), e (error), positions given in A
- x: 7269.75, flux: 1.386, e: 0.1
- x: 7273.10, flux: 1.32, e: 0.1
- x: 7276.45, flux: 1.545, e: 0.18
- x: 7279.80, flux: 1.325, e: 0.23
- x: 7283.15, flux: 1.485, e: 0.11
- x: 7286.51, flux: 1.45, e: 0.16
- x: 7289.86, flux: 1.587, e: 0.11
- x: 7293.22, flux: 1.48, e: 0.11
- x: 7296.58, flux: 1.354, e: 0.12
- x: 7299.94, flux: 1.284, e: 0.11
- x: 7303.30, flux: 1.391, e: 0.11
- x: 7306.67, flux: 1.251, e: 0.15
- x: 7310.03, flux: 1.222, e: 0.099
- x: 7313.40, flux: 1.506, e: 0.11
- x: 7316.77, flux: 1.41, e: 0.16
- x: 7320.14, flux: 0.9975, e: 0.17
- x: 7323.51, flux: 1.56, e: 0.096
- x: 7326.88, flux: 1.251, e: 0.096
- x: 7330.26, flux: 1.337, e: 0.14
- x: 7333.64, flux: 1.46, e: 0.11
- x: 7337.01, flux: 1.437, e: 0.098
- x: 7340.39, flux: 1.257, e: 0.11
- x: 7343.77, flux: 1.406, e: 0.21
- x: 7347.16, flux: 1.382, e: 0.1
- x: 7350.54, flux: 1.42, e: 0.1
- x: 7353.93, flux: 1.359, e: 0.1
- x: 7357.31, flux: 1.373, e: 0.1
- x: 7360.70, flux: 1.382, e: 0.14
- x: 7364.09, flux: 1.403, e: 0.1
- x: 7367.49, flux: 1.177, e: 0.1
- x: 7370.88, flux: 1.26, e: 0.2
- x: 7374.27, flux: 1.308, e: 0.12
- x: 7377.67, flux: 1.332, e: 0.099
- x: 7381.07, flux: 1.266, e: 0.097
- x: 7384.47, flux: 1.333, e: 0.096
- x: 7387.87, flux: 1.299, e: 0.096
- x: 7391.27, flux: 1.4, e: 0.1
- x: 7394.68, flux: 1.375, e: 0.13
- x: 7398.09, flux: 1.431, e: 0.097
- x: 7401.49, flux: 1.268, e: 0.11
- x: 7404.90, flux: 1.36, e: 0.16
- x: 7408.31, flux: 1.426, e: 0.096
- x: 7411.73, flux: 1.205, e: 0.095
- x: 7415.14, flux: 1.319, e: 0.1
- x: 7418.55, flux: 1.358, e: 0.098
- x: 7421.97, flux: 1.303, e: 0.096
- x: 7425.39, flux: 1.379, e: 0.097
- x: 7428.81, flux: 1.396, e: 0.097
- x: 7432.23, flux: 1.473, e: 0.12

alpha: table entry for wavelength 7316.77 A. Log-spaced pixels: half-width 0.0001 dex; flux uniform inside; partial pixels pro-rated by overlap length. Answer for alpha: 1.41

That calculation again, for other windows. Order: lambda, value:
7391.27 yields 1.4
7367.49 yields 1.177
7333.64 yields 1.46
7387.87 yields 1.299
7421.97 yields 1.303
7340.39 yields 1.257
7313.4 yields 1.506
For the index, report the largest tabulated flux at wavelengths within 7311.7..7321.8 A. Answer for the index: 1.506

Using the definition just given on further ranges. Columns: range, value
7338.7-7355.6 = 1.42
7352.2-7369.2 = 1.403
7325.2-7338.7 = 1.46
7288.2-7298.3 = 1.587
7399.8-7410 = 1.426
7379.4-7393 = 1.4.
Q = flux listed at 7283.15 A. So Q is 1.485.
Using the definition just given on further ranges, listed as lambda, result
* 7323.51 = 1.56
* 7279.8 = 1.325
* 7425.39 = 1.379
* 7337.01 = 1.437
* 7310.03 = 1.222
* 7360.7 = 1.382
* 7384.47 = 1.333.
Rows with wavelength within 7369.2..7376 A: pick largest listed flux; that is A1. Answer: 1.308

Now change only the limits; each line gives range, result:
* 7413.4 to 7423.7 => 1.358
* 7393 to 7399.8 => 1.431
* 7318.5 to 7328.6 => 1.56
